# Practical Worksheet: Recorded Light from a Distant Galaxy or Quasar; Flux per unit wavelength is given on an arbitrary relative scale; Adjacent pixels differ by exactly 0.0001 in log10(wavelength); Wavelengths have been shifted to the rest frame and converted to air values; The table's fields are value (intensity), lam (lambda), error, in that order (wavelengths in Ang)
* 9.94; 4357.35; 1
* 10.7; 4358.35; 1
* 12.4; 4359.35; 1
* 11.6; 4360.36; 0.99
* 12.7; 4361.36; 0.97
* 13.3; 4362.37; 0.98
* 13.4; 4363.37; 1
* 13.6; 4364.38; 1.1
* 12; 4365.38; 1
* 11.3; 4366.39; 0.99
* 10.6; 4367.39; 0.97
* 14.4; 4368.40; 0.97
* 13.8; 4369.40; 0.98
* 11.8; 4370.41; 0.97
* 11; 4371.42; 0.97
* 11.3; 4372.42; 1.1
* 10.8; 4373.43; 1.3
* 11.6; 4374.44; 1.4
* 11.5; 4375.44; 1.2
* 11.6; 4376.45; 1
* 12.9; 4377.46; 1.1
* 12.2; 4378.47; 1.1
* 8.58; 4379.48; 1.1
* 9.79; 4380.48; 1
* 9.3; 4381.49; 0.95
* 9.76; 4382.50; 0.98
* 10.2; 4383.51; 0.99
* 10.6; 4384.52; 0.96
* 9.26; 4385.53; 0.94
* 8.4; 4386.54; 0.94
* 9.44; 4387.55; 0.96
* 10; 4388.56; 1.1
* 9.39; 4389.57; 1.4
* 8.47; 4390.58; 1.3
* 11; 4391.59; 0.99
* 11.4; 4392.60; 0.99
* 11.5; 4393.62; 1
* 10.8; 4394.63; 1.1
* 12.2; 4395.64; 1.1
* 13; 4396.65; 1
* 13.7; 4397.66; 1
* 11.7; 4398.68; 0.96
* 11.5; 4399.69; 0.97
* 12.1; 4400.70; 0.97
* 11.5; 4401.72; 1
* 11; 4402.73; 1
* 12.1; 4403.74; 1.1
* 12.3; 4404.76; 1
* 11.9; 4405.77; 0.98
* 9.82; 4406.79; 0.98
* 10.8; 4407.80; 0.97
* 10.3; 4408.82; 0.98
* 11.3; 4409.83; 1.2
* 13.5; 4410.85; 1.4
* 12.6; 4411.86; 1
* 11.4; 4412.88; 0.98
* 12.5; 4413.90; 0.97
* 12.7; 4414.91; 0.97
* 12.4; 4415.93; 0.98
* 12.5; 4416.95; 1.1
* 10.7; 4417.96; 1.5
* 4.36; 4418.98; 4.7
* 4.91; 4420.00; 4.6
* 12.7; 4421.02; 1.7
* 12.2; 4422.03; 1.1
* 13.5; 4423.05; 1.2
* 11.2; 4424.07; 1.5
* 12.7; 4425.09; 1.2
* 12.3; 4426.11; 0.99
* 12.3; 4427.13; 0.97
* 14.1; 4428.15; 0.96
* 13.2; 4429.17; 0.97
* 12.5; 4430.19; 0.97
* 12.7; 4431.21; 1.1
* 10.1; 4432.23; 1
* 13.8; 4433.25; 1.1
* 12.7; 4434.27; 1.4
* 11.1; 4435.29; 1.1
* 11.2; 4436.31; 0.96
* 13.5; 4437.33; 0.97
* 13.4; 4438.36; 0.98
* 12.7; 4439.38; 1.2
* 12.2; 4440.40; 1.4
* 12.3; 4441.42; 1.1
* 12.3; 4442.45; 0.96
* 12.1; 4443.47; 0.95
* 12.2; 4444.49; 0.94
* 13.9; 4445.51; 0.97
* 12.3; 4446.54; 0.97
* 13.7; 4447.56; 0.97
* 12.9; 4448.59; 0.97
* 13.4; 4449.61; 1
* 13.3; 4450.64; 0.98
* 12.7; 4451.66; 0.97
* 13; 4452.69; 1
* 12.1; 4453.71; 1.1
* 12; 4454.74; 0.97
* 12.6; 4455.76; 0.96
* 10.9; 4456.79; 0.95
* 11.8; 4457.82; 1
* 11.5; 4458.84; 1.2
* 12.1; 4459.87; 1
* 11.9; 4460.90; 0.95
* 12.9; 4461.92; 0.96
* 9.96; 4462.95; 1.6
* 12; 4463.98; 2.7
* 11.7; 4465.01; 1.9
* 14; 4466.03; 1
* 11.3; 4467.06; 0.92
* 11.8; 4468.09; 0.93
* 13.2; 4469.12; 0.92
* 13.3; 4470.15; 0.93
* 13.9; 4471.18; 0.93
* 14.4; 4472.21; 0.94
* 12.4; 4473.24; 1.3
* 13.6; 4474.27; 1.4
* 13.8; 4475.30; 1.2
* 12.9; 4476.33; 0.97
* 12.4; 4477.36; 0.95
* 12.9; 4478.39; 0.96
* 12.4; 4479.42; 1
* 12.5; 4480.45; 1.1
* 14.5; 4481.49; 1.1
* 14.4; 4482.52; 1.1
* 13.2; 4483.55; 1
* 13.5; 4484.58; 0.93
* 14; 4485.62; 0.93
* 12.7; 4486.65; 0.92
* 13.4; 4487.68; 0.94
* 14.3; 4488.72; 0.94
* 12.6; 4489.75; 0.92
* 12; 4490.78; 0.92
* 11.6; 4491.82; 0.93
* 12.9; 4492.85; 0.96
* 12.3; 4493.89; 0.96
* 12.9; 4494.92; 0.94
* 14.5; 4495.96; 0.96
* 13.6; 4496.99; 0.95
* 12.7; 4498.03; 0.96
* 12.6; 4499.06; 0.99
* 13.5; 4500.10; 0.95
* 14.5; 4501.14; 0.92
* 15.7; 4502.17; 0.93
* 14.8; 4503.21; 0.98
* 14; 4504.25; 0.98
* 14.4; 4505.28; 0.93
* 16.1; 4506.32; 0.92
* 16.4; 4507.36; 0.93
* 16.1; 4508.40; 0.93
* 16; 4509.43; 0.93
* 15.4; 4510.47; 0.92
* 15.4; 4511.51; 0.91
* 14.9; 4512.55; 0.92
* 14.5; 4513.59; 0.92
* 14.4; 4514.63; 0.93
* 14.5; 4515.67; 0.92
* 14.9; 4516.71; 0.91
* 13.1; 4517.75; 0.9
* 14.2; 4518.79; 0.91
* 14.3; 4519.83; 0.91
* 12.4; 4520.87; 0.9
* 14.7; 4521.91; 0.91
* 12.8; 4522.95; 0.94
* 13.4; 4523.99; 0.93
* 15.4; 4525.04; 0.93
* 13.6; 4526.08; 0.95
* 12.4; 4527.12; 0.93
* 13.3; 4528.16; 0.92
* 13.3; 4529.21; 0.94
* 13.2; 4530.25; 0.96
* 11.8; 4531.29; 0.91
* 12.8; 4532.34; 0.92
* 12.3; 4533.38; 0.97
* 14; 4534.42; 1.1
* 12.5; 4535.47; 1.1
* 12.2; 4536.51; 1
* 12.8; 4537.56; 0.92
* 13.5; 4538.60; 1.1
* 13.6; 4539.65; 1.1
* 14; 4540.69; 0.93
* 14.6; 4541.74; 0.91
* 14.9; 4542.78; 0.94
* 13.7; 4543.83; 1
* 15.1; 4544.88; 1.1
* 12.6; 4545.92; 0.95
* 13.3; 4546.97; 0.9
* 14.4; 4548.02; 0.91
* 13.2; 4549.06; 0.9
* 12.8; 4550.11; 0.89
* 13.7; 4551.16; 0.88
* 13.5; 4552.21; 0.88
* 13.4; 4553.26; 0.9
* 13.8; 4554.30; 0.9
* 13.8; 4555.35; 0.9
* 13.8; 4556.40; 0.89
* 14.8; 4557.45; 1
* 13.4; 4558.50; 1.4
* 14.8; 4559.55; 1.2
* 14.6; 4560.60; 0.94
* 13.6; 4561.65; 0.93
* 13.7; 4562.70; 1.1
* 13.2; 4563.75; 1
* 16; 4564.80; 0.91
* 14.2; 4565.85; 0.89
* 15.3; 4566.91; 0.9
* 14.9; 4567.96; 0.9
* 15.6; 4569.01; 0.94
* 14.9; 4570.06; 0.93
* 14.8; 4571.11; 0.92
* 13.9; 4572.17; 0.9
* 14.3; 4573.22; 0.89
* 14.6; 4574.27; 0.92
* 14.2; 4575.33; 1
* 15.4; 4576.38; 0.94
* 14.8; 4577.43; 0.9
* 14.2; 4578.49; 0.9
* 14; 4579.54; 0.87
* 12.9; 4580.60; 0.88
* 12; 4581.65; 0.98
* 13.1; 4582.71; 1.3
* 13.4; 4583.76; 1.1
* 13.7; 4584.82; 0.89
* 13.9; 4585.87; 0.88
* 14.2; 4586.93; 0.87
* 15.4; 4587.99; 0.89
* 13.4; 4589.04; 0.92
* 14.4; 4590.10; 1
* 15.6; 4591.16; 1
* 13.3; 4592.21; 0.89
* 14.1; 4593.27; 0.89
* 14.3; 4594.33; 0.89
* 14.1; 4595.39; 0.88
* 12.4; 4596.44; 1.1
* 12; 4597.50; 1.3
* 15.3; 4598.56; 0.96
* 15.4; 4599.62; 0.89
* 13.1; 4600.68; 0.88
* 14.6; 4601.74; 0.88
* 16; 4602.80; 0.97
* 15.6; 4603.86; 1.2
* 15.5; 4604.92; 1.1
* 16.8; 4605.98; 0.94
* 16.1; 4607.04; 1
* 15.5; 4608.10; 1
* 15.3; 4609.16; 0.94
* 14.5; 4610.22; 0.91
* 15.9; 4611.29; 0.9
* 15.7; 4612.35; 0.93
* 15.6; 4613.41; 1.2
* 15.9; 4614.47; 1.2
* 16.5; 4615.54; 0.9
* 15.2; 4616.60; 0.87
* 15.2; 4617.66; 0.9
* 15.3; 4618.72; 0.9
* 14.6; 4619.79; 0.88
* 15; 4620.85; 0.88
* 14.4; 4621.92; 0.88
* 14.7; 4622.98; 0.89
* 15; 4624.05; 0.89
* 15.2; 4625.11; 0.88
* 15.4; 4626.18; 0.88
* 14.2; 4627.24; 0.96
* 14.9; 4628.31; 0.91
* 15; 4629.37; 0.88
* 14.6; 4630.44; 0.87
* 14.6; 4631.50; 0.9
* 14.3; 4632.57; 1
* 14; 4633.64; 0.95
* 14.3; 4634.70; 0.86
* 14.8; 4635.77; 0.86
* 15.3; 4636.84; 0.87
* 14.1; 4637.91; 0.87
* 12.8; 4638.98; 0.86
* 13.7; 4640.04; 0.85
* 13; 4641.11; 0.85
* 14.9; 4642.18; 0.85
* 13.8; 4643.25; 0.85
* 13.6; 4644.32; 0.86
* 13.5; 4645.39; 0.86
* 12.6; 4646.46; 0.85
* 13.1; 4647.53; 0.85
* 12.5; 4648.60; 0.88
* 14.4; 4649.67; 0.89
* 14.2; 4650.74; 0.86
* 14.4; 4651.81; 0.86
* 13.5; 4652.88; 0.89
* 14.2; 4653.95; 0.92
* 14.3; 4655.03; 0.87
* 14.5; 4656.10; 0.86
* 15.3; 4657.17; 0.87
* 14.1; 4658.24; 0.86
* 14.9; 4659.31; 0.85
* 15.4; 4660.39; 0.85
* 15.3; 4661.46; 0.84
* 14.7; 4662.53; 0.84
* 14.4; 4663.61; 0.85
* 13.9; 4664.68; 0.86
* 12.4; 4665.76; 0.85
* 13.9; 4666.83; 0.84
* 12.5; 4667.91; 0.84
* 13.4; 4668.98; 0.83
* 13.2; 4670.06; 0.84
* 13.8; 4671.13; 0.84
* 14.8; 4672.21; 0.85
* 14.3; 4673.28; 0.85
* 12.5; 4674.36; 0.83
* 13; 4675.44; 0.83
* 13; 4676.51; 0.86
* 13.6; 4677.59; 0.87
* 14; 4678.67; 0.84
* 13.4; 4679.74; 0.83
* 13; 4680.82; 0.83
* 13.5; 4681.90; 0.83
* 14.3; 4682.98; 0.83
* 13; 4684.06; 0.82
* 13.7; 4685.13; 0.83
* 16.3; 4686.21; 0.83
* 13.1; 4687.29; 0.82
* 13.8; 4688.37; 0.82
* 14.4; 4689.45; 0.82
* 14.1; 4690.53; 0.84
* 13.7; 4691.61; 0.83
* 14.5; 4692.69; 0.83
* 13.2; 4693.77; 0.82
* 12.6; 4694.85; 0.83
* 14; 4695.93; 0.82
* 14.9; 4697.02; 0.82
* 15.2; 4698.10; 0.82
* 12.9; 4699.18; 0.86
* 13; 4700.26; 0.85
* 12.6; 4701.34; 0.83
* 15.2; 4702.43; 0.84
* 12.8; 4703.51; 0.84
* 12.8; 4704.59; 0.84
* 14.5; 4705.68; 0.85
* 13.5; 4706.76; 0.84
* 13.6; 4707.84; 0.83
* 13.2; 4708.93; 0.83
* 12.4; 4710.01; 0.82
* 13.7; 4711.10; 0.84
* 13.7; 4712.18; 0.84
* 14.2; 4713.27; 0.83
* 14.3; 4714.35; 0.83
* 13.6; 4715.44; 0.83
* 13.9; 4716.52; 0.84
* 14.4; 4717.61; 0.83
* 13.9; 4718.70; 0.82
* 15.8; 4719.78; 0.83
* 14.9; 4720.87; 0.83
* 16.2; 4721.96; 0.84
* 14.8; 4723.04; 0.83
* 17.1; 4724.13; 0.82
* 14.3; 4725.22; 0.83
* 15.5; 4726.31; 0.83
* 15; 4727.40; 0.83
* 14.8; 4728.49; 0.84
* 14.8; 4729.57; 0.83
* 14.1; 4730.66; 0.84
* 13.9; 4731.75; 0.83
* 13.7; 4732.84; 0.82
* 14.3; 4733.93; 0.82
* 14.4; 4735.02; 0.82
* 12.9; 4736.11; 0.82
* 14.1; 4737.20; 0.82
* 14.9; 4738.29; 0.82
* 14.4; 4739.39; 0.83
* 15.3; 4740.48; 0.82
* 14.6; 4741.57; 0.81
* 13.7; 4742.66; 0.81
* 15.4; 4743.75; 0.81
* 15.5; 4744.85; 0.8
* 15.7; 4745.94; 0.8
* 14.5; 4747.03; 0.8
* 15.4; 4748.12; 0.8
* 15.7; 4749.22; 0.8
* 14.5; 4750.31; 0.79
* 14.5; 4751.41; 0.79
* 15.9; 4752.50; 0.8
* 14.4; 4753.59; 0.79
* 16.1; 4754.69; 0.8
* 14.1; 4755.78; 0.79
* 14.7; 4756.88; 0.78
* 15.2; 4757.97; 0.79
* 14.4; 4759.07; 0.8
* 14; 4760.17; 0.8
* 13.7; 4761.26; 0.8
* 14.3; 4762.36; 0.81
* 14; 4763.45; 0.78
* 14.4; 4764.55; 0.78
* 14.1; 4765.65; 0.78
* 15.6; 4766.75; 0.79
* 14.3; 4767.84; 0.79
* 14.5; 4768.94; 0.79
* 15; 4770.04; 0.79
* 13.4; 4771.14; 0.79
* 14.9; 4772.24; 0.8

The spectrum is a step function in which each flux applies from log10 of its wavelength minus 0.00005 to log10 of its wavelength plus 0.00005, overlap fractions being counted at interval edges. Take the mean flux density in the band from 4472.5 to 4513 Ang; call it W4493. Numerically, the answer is 13.8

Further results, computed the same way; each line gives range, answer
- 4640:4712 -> 13.8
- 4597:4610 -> 15.1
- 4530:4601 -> 13.9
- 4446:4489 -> 12.8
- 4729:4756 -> 14.7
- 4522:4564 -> 13.6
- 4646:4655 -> 13.7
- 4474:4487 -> 13.3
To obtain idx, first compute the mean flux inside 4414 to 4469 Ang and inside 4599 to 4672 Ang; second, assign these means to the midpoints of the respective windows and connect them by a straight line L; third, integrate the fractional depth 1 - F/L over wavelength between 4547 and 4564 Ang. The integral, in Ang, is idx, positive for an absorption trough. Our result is -0.3 Ang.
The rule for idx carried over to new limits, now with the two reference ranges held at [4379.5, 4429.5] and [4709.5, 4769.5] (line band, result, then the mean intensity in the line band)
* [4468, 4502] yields -3.6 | 13.2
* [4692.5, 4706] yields 0.5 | 13.7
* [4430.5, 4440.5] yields -0.8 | 12.4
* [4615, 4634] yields -2.1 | 14.9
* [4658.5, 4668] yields -0.3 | 14.2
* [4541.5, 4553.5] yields -1.1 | 13.8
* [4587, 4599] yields -0.9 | 14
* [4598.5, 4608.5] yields -1.7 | 15.4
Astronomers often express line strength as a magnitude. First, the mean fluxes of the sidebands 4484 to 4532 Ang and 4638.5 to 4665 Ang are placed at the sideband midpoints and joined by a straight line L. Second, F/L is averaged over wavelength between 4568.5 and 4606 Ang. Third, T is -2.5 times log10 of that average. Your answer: -0.02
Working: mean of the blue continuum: 13.9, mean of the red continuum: 14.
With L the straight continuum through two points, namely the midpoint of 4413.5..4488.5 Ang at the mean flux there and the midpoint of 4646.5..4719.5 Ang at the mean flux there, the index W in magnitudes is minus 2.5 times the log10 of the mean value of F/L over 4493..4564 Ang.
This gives -0.08 mag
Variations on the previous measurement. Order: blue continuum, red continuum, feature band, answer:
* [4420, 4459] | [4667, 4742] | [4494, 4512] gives -0.14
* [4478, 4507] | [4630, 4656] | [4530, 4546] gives 0.02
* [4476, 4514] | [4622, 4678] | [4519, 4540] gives 0.05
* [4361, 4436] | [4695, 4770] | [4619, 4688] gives -0.03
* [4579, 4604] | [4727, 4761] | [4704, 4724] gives 0.03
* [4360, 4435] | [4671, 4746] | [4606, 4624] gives -0.16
